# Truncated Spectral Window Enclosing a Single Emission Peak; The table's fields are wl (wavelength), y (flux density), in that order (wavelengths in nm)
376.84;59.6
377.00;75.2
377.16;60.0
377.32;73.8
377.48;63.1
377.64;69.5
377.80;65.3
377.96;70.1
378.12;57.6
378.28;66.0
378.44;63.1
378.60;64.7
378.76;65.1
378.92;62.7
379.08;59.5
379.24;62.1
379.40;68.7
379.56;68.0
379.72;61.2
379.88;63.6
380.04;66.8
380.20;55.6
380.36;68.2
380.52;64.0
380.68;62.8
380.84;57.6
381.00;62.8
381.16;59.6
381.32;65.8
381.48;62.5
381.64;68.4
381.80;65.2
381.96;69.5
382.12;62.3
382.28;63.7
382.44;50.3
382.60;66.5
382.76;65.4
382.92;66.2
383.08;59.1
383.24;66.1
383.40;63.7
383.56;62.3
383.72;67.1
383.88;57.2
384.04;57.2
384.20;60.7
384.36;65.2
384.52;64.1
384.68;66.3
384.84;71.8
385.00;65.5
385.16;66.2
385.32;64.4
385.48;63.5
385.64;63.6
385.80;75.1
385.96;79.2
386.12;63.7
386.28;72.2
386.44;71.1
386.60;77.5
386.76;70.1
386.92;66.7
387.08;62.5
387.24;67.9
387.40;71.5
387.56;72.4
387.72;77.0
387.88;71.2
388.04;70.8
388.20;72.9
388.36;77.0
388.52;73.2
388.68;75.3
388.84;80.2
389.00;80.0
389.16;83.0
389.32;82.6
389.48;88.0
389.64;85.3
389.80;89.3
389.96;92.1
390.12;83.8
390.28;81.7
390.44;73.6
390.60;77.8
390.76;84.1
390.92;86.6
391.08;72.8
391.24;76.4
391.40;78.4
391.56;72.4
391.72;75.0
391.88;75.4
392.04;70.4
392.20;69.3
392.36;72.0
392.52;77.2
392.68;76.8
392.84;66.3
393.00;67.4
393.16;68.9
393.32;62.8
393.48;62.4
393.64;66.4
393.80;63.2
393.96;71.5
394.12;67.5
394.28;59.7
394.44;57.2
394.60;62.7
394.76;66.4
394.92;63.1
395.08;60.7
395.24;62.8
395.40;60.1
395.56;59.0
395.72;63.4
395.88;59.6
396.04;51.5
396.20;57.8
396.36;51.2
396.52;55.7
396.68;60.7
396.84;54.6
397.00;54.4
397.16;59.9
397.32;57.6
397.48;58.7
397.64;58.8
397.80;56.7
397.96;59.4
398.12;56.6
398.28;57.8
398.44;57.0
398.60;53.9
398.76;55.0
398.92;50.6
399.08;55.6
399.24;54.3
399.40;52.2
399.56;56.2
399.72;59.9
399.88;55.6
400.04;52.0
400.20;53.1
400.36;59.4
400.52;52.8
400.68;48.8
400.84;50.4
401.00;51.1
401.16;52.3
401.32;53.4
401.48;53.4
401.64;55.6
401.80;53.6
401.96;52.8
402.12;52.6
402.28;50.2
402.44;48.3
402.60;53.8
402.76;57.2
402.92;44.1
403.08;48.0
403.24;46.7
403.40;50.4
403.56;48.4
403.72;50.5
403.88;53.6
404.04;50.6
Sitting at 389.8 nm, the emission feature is C III] 1909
